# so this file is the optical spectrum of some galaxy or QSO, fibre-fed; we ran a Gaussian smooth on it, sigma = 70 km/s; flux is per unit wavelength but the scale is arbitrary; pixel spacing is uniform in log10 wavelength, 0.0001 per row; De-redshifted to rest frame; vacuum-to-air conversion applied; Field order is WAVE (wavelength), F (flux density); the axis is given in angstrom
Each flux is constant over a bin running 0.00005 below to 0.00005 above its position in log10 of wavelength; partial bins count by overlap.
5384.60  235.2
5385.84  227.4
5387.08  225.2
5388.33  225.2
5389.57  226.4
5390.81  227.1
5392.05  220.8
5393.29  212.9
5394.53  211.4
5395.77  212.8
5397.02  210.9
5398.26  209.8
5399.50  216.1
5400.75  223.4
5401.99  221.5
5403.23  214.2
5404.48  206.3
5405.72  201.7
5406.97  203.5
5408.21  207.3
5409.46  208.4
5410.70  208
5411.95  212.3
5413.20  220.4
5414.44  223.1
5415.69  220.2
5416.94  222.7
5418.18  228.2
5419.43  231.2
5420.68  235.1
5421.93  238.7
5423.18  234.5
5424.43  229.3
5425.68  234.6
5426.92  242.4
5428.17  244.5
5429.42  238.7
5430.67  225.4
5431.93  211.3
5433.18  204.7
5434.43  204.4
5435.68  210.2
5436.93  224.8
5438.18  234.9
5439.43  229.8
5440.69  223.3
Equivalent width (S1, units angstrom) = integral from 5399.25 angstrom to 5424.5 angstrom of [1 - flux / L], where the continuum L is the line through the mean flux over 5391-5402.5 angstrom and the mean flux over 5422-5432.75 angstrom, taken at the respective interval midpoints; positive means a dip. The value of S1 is 0.6 angstrom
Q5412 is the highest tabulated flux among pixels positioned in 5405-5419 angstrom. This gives 228.2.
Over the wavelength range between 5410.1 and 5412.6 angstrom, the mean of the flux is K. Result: 210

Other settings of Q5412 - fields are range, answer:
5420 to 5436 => 244.5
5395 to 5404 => 223.4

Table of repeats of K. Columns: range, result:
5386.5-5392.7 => 225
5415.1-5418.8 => 224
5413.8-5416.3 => 222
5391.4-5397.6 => 214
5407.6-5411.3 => 208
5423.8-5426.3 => 232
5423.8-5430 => 238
